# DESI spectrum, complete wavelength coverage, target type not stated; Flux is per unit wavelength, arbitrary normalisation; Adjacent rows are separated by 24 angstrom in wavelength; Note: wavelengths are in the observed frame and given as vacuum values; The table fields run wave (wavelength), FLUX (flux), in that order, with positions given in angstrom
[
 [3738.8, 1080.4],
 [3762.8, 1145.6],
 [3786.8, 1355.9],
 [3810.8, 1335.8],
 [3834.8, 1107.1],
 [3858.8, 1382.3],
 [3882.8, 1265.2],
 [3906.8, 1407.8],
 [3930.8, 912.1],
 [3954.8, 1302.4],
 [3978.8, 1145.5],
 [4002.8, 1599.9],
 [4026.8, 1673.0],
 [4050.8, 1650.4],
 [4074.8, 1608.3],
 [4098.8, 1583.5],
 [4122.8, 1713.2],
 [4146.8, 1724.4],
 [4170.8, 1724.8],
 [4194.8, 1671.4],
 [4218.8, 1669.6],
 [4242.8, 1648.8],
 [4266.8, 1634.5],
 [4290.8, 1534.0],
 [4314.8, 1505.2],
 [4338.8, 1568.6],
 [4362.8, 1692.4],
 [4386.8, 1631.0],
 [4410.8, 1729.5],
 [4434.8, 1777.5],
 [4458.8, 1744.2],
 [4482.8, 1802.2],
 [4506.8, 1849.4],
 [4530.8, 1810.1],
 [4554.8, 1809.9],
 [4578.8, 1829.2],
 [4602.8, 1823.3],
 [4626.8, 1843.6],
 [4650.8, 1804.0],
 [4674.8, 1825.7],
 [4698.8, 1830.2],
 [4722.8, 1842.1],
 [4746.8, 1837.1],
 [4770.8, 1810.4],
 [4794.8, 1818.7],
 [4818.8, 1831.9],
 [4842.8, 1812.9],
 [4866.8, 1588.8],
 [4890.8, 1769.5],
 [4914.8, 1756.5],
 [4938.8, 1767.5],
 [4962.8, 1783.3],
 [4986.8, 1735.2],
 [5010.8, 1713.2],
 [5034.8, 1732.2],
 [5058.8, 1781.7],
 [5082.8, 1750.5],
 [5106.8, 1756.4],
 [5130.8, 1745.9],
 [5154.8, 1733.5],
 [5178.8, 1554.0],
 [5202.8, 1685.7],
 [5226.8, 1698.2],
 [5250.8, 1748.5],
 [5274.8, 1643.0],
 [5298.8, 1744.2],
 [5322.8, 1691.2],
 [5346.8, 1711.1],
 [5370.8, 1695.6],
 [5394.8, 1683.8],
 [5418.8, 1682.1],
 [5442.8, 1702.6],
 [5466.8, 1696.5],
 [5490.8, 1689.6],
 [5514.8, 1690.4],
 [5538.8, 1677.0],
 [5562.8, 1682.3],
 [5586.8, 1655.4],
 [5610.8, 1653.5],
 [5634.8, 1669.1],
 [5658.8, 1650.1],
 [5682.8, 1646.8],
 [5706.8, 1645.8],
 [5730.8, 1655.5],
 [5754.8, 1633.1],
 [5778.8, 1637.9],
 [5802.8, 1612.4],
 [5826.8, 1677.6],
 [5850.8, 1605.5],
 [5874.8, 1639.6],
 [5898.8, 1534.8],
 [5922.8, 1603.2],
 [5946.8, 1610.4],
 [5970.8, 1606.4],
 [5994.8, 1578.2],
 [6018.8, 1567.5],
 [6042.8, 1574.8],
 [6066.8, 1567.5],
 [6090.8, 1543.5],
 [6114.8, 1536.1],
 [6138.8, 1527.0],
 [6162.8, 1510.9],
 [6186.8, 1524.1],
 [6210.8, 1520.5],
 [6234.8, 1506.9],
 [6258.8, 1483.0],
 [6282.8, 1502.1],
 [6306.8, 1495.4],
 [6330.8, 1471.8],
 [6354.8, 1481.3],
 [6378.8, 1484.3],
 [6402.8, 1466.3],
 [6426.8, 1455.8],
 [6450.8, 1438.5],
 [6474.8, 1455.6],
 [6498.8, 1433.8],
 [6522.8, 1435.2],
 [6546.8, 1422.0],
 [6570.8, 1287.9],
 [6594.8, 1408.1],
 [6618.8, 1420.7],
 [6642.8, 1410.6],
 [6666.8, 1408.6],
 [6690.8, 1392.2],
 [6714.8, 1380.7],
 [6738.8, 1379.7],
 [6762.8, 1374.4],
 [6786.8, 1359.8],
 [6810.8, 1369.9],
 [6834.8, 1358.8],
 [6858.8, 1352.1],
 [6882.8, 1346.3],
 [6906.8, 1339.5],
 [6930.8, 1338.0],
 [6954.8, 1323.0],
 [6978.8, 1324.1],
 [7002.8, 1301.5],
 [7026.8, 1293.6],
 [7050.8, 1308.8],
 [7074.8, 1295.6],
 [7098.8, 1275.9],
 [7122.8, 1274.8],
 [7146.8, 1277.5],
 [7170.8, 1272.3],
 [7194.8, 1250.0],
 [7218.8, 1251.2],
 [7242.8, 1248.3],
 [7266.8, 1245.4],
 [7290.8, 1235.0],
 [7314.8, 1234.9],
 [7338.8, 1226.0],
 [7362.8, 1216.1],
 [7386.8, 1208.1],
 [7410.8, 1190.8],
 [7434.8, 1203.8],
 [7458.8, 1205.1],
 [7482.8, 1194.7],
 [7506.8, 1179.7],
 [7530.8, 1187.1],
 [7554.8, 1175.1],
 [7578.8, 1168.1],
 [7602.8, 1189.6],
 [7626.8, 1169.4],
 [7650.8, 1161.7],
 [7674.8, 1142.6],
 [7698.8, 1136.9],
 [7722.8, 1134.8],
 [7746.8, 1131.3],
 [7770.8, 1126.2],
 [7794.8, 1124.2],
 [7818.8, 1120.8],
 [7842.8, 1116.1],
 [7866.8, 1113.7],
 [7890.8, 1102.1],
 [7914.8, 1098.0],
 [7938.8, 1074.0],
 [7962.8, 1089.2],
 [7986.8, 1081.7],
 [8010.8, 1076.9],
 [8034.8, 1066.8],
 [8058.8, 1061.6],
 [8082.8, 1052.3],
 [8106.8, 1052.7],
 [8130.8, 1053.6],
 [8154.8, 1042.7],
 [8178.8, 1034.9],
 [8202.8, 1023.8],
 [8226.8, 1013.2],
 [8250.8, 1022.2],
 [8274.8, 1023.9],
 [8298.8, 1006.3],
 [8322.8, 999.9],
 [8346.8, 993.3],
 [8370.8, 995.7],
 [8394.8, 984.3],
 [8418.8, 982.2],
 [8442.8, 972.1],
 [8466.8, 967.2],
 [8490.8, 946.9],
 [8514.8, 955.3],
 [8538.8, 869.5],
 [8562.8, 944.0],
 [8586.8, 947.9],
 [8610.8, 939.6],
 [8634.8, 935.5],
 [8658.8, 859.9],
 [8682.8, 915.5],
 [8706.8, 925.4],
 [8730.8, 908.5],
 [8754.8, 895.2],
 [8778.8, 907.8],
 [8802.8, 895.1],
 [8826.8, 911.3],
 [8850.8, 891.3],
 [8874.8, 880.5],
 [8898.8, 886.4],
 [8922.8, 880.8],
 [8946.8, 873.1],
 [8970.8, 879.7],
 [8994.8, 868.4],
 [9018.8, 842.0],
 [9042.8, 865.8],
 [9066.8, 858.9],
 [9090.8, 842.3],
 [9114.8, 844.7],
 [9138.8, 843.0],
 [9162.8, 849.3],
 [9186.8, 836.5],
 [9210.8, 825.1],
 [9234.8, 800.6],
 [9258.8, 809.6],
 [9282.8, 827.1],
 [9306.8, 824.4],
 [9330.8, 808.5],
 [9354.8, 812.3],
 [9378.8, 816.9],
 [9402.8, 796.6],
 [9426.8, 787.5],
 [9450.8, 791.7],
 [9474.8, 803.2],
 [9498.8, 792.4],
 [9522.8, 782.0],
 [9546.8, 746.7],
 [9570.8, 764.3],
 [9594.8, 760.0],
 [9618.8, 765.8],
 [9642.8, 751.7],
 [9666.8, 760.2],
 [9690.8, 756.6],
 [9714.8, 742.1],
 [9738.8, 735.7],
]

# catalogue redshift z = 0.00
